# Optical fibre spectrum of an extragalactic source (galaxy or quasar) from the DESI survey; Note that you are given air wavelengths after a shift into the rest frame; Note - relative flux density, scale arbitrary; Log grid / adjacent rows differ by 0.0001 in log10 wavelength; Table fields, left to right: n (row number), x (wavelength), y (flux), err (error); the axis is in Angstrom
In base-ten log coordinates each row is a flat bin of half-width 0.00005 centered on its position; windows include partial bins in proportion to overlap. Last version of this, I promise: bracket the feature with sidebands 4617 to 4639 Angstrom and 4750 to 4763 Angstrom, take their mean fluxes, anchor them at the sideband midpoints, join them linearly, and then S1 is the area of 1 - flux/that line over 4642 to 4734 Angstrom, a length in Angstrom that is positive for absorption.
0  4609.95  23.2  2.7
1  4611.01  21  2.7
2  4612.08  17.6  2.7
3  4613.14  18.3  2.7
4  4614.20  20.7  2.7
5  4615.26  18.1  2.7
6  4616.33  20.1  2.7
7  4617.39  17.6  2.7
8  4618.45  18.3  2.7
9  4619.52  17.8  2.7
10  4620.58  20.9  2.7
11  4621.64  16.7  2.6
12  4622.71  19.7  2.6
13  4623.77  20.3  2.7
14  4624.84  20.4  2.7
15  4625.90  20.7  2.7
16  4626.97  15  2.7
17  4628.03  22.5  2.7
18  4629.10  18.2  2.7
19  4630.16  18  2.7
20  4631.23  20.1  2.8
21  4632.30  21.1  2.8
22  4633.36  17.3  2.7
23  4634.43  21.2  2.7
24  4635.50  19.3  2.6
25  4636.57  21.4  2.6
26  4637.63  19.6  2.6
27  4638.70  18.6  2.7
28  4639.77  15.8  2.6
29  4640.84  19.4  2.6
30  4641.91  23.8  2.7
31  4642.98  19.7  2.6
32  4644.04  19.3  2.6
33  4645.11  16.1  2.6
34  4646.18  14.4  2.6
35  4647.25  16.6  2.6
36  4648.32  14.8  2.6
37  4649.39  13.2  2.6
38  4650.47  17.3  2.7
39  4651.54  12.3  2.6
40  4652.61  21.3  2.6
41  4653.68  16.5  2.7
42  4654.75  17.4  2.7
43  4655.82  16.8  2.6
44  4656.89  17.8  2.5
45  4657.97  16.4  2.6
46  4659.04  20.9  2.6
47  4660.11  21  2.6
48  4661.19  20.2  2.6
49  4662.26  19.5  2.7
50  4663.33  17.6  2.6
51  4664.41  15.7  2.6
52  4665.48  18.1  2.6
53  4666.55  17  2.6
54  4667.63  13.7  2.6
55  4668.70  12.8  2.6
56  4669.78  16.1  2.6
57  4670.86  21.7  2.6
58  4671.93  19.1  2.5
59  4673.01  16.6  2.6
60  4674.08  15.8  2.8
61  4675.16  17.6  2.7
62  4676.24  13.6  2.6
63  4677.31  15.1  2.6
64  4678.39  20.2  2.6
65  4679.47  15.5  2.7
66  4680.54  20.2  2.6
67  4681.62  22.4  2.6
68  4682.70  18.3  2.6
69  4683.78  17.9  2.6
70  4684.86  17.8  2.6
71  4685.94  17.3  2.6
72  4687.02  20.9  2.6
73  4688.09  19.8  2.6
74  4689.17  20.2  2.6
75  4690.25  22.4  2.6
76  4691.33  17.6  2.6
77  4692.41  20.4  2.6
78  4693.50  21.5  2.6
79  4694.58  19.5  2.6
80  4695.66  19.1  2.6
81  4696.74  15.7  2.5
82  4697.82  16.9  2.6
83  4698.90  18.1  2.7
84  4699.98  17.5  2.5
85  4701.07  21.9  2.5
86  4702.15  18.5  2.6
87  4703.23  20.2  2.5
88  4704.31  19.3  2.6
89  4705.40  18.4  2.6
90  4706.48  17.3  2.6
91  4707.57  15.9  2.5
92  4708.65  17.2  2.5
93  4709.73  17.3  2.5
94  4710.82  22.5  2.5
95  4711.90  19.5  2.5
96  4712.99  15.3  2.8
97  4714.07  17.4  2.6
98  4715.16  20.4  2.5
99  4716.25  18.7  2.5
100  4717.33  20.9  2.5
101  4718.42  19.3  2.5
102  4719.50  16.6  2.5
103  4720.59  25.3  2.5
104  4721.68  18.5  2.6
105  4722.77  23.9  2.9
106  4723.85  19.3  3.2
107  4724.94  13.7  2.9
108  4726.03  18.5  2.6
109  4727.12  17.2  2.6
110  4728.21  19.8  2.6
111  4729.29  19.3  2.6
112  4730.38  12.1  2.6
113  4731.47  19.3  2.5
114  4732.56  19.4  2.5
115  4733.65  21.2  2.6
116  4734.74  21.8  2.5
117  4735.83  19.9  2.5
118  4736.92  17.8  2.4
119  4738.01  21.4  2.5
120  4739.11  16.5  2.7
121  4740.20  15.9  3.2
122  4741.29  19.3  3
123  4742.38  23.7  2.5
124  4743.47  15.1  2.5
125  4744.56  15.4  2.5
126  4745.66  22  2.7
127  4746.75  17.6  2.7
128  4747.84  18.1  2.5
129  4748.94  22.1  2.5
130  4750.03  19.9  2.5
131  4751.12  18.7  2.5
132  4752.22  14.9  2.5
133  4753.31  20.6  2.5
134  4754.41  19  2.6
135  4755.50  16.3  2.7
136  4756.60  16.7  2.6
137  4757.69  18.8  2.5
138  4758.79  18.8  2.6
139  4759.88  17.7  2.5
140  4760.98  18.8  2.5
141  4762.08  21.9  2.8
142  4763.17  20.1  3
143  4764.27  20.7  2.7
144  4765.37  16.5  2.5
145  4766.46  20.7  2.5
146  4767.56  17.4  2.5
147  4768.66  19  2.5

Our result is 3.5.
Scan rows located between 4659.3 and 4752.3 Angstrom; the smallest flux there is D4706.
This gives 12.1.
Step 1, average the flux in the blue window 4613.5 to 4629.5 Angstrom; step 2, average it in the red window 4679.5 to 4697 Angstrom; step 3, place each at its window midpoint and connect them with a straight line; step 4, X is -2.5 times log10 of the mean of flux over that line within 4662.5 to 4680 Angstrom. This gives 0.16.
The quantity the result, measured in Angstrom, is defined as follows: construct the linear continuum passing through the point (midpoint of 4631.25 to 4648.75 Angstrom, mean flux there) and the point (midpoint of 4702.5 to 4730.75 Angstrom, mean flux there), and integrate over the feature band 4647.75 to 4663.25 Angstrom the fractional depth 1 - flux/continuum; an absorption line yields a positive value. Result 1.0 Angstrom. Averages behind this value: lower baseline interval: 18.7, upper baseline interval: 18.7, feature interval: 17.5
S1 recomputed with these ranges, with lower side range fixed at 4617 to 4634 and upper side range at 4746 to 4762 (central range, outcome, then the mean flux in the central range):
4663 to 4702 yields 1.5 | 18.1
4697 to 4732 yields 0.2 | 18.6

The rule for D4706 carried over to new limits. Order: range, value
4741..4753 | 14.9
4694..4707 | 15.7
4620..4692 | 12.3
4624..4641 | 15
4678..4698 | 15.5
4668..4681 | 12.8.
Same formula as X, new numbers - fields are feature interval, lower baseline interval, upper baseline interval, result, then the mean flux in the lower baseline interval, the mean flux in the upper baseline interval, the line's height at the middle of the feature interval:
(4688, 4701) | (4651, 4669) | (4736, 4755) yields -0.069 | 17.4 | 18.7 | 17.9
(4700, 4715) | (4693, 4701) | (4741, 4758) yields 0.001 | 18.5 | 18.6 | 18.5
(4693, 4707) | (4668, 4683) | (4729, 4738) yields -0.039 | 17.4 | 19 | 18.1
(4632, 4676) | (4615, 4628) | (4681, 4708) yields 0.071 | 19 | 19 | 19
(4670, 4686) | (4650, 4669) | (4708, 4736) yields -0.002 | 17.4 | 19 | 17.9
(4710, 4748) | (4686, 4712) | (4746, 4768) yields -0.001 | 19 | 18.8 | 18.9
